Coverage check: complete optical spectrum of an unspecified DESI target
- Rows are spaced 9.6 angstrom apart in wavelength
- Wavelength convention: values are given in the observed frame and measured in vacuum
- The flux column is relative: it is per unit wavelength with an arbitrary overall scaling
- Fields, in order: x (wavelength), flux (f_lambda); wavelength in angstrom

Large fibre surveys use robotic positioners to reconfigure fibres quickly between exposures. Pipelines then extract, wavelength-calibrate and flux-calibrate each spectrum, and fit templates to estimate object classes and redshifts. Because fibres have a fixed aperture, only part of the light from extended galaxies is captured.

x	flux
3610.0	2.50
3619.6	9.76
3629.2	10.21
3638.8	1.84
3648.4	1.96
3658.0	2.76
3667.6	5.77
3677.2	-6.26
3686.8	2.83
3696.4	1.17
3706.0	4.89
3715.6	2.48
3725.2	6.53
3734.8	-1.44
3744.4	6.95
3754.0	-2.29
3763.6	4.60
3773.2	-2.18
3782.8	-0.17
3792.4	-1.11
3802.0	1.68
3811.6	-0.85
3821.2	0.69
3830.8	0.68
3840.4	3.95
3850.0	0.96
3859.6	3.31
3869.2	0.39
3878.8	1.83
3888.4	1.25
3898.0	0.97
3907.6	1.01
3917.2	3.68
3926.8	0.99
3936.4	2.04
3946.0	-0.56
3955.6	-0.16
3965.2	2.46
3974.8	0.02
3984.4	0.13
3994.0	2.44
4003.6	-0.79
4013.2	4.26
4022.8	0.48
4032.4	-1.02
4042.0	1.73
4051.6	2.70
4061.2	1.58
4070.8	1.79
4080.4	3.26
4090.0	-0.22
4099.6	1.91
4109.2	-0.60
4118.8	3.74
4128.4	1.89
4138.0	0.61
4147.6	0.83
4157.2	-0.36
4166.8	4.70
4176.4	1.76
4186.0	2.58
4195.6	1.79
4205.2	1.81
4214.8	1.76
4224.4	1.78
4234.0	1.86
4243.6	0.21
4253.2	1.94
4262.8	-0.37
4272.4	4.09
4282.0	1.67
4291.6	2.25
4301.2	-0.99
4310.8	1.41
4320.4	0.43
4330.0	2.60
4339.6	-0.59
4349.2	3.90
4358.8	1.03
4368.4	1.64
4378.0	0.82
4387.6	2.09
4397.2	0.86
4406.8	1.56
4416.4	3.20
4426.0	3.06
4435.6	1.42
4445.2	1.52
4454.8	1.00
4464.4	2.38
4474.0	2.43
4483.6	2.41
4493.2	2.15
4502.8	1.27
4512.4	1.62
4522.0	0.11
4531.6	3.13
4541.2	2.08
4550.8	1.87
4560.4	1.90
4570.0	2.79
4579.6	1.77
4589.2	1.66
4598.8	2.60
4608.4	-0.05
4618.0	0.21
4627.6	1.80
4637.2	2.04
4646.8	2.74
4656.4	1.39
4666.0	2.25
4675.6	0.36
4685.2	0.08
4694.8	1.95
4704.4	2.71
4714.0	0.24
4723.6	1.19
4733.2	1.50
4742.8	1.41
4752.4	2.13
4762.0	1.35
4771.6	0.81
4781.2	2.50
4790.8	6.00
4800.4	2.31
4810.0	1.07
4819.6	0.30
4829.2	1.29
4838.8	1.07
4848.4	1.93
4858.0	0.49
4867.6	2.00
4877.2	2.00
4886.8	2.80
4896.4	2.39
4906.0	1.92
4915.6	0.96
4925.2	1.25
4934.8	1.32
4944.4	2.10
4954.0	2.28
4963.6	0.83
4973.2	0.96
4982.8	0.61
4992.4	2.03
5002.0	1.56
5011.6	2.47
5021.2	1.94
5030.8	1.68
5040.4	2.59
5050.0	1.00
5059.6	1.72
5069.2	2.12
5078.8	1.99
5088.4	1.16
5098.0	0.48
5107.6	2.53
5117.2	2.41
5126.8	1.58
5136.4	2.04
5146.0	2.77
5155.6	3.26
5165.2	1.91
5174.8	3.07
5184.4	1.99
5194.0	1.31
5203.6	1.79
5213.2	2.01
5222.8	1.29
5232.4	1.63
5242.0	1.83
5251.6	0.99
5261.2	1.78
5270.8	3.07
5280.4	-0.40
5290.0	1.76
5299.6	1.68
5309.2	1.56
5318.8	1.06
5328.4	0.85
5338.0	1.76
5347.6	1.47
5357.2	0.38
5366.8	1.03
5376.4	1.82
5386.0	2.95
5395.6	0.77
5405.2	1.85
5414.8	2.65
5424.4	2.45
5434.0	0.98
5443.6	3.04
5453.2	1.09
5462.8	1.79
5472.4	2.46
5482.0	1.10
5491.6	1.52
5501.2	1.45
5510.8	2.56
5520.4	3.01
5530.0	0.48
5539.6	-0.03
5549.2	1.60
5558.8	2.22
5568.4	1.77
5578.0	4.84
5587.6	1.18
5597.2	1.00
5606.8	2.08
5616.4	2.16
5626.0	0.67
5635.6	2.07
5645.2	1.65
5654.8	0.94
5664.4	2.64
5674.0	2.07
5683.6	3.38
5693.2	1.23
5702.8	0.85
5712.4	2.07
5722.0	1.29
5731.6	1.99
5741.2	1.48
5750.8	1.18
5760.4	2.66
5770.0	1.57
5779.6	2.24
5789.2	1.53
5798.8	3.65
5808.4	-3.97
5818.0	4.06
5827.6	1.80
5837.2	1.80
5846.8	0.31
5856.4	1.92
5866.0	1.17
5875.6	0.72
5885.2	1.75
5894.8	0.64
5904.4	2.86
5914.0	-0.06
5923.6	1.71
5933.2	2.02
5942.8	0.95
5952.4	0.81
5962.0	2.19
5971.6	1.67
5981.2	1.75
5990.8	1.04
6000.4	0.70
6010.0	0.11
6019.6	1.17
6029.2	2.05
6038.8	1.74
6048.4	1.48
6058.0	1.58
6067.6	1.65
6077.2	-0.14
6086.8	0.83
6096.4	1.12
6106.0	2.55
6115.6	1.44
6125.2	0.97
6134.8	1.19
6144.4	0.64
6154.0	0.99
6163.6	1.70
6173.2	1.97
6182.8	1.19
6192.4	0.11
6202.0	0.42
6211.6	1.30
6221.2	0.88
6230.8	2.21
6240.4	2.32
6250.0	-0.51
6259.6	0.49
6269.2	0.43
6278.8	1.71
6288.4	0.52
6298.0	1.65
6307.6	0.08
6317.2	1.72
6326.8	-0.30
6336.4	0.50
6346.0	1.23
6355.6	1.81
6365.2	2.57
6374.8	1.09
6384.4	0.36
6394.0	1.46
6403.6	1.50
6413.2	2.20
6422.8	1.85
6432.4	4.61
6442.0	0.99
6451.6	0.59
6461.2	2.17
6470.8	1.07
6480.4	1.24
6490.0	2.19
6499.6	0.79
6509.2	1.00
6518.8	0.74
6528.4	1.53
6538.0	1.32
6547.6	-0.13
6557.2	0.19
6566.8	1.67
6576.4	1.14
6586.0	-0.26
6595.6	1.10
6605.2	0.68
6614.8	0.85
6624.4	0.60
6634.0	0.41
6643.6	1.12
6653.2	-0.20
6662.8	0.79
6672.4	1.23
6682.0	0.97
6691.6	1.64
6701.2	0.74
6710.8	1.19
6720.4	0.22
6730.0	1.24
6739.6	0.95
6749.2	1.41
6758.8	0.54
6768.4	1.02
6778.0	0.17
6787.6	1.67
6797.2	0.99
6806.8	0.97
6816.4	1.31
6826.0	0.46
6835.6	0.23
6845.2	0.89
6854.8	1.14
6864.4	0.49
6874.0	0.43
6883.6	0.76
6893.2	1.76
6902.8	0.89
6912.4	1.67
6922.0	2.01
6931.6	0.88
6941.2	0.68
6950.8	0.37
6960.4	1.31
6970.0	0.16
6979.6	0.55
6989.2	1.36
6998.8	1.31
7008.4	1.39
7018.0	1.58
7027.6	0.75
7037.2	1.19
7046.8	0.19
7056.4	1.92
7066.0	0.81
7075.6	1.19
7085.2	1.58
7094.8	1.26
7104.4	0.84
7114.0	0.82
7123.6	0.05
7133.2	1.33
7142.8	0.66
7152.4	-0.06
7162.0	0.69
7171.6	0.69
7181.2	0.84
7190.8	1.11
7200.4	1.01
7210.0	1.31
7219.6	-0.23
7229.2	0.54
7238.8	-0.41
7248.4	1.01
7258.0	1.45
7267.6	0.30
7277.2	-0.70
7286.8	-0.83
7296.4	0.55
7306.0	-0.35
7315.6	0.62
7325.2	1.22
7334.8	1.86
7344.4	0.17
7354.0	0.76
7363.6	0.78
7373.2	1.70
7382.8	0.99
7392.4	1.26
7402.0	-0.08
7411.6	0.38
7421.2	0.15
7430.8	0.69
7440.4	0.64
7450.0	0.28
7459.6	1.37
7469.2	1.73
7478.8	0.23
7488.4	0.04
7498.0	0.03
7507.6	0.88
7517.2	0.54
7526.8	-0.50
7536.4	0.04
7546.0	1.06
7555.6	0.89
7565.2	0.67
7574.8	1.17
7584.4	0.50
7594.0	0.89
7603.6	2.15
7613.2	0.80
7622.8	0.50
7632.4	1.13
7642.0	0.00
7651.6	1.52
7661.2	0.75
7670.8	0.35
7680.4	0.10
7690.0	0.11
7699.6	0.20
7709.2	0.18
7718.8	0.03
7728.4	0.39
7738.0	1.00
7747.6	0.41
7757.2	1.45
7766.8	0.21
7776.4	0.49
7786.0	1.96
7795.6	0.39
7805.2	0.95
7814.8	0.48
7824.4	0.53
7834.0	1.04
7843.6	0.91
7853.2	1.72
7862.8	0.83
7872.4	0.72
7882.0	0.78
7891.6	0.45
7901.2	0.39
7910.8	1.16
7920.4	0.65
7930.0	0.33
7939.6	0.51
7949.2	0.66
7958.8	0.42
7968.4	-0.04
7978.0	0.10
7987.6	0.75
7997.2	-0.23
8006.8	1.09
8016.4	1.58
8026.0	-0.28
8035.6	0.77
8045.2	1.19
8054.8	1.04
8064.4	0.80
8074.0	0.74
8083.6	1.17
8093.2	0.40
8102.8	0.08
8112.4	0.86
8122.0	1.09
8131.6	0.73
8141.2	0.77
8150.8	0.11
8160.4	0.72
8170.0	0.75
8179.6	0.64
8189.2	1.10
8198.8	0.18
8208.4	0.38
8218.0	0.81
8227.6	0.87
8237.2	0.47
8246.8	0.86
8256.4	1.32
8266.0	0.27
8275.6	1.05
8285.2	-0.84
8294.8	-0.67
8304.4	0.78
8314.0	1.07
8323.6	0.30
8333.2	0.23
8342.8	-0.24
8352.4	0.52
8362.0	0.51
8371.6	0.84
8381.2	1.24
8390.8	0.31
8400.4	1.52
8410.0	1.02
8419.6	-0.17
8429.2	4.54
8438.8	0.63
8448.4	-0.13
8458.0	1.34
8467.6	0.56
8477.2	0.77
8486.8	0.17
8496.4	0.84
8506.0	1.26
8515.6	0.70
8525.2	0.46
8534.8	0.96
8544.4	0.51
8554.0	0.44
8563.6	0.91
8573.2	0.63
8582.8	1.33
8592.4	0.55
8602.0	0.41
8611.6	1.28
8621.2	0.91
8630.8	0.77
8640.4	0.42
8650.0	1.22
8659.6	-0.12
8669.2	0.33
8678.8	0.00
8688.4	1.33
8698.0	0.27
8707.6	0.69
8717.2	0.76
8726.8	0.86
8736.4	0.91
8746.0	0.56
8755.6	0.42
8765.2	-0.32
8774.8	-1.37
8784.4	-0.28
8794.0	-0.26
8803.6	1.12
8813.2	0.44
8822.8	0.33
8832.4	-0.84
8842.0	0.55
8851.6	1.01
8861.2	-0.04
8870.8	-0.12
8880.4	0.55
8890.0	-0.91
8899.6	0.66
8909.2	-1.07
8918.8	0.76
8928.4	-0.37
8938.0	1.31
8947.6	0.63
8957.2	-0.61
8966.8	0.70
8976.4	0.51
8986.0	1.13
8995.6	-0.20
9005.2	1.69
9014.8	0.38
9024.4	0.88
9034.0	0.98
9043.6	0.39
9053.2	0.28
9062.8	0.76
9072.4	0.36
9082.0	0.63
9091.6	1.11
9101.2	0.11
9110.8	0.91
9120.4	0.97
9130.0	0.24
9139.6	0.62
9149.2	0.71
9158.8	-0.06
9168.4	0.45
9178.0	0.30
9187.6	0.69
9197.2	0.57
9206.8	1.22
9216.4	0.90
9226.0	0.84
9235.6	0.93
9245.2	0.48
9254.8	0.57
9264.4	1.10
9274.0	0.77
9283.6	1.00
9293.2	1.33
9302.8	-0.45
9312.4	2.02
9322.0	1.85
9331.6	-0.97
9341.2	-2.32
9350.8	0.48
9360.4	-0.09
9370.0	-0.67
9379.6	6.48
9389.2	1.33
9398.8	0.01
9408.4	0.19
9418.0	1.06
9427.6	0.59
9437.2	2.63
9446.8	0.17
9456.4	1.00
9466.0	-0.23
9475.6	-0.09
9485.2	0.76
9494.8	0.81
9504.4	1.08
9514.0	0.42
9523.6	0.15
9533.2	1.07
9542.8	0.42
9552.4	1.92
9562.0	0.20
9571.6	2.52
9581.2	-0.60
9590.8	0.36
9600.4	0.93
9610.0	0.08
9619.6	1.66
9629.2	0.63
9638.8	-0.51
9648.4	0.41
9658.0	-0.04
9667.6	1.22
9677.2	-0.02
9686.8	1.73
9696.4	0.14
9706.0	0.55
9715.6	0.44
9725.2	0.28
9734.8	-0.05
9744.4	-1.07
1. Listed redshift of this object 0.28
